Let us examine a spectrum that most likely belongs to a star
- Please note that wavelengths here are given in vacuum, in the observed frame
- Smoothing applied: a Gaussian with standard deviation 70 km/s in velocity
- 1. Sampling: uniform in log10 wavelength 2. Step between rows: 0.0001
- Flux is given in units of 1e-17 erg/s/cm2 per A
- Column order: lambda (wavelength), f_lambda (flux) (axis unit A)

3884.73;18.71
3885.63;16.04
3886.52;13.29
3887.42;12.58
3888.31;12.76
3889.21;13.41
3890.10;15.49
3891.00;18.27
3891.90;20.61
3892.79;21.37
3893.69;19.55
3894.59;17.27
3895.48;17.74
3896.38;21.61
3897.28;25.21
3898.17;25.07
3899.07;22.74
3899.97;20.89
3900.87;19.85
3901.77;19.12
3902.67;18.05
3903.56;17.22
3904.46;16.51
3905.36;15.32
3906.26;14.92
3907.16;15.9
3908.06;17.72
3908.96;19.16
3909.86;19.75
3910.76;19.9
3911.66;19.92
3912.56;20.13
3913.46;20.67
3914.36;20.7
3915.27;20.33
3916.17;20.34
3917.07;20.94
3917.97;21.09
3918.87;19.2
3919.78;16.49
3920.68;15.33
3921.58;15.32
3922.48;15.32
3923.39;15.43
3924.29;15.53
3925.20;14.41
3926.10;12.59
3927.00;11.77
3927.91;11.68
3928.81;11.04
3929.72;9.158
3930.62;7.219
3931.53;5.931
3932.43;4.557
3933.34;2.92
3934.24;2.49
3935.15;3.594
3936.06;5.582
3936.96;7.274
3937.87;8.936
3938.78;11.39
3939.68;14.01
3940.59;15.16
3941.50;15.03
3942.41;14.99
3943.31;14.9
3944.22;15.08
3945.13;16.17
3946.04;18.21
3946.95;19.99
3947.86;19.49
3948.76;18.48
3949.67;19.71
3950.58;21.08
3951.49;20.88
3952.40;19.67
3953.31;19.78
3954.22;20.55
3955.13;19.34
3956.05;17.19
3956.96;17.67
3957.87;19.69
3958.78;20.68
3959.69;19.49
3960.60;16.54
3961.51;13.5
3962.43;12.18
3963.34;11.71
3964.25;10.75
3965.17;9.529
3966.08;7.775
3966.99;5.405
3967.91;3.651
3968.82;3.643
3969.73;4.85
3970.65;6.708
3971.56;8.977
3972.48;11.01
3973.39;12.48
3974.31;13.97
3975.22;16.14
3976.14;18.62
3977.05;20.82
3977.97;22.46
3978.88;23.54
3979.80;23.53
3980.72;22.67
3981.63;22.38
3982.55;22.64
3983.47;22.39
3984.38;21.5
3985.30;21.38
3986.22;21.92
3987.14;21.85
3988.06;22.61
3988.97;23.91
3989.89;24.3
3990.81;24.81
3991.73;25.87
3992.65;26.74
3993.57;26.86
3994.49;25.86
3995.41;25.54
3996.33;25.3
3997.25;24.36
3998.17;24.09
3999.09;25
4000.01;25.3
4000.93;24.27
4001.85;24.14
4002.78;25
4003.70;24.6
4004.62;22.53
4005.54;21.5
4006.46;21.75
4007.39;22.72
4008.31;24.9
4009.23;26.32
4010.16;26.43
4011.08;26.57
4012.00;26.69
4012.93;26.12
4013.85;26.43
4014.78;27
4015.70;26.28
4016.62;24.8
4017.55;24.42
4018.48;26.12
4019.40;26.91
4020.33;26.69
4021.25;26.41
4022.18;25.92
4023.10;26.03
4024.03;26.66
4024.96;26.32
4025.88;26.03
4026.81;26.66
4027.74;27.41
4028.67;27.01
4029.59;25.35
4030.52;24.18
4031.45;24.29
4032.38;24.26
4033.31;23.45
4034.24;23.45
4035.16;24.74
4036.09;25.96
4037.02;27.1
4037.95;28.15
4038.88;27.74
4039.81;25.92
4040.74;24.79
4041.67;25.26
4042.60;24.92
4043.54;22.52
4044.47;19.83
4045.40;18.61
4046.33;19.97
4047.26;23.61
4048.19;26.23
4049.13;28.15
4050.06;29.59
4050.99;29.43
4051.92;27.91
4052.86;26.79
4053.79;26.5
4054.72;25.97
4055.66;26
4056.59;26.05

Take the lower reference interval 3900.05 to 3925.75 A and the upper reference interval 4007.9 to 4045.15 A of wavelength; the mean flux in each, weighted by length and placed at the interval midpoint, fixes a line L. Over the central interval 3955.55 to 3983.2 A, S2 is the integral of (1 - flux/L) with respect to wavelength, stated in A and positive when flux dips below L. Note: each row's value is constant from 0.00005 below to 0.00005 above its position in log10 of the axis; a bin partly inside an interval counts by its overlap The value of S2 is 9.0 A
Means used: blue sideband 18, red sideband 25.6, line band 14.7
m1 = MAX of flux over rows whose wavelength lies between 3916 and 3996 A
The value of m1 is 26.86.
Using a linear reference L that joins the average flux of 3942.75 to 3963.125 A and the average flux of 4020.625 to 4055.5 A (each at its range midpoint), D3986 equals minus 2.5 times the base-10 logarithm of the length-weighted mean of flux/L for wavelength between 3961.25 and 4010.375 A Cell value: 0.09 mag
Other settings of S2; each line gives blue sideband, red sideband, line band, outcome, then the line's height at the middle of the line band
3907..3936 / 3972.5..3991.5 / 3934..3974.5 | 9.7 A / 18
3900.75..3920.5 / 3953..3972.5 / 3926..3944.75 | 7.1 A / 15.9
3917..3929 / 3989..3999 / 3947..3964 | 1.4 A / 19.9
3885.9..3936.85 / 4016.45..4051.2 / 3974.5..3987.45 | -0.1 A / 21.3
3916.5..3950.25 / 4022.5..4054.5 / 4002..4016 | -1.9 A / 22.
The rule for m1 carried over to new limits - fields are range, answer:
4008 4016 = 27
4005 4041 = 28.15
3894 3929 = 25.21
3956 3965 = 20.68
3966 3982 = 23.54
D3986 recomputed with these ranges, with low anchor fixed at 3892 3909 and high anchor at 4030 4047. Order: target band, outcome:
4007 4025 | -0.116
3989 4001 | -0.119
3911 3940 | 0.452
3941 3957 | 0.153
